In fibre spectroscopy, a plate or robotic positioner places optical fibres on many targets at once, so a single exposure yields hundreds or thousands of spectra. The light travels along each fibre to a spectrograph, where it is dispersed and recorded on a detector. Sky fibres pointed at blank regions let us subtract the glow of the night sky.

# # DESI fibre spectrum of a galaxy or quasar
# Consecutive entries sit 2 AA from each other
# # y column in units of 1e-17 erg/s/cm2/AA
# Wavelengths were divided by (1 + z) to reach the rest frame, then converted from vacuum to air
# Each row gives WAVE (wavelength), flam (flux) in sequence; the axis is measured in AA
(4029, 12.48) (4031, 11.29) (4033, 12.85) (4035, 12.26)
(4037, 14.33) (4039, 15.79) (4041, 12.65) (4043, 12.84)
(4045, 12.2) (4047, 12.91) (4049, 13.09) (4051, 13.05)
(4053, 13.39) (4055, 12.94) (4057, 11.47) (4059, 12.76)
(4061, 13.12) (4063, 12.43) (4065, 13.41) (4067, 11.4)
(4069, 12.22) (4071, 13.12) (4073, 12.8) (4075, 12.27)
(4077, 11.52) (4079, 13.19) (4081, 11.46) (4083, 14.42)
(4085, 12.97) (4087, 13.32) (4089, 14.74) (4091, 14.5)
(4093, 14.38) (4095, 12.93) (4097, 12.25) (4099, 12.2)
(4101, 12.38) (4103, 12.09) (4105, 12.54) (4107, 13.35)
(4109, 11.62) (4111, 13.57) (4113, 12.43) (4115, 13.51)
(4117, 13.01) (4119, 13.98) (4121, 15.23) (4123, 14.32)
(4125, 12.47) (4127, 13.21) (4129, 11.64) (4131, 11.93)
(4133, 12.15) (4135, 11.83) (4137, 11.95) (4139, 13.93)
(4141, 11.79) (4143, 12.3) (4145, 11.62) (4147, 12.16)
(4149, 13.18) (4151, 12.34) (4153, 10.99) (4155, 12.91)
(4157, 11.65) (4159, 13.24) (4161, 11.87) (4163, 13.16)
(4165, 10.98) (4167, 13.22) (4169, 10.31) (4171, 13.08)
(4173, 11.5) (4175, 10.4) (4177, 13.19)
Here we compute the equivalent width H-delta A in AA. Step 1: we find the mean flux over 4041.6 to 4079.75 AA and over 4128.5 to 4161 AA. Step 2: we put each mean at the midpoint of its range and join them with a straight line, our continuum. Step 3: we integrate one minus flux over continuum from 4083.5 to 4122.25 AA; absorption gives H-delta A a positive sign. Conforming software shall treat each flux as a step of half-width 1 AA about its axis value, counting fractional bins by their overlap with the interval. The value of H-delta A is -2.5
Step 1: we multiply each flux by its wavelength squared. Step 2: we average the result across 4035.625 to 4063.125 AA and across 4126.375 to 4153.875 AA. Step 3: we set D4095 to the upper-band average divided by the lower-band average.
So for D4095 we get 1.0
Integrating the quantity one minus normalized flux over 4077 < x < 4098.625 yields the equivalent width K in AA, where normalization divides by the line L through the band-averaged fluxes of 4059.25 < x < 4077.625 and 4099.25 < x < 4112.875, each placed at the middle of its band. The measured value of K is -1.31 AA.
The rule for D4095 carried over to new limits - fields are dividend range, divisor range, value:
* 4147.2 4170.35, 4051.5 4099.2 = 0.98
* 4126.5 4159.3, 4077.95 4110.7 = 0.96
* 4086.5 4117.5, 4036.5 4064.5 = 1.03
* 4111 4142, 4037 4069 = 1.04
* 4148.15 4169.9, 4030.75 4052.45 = 0.98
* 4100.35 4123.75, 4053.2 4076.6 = 1.07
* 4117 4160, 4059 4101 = 1.01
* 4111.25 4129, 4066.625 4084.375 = 1.09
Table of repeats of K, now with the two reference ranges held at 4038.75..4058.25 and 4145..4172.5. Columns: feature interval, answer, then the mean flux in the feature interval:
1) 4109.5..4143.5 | -1.3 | 12.9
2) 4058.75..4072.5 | 0.2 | 12.6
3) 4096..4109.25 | 0.2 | 12.4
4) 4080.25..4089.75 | -0.5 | 13.4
